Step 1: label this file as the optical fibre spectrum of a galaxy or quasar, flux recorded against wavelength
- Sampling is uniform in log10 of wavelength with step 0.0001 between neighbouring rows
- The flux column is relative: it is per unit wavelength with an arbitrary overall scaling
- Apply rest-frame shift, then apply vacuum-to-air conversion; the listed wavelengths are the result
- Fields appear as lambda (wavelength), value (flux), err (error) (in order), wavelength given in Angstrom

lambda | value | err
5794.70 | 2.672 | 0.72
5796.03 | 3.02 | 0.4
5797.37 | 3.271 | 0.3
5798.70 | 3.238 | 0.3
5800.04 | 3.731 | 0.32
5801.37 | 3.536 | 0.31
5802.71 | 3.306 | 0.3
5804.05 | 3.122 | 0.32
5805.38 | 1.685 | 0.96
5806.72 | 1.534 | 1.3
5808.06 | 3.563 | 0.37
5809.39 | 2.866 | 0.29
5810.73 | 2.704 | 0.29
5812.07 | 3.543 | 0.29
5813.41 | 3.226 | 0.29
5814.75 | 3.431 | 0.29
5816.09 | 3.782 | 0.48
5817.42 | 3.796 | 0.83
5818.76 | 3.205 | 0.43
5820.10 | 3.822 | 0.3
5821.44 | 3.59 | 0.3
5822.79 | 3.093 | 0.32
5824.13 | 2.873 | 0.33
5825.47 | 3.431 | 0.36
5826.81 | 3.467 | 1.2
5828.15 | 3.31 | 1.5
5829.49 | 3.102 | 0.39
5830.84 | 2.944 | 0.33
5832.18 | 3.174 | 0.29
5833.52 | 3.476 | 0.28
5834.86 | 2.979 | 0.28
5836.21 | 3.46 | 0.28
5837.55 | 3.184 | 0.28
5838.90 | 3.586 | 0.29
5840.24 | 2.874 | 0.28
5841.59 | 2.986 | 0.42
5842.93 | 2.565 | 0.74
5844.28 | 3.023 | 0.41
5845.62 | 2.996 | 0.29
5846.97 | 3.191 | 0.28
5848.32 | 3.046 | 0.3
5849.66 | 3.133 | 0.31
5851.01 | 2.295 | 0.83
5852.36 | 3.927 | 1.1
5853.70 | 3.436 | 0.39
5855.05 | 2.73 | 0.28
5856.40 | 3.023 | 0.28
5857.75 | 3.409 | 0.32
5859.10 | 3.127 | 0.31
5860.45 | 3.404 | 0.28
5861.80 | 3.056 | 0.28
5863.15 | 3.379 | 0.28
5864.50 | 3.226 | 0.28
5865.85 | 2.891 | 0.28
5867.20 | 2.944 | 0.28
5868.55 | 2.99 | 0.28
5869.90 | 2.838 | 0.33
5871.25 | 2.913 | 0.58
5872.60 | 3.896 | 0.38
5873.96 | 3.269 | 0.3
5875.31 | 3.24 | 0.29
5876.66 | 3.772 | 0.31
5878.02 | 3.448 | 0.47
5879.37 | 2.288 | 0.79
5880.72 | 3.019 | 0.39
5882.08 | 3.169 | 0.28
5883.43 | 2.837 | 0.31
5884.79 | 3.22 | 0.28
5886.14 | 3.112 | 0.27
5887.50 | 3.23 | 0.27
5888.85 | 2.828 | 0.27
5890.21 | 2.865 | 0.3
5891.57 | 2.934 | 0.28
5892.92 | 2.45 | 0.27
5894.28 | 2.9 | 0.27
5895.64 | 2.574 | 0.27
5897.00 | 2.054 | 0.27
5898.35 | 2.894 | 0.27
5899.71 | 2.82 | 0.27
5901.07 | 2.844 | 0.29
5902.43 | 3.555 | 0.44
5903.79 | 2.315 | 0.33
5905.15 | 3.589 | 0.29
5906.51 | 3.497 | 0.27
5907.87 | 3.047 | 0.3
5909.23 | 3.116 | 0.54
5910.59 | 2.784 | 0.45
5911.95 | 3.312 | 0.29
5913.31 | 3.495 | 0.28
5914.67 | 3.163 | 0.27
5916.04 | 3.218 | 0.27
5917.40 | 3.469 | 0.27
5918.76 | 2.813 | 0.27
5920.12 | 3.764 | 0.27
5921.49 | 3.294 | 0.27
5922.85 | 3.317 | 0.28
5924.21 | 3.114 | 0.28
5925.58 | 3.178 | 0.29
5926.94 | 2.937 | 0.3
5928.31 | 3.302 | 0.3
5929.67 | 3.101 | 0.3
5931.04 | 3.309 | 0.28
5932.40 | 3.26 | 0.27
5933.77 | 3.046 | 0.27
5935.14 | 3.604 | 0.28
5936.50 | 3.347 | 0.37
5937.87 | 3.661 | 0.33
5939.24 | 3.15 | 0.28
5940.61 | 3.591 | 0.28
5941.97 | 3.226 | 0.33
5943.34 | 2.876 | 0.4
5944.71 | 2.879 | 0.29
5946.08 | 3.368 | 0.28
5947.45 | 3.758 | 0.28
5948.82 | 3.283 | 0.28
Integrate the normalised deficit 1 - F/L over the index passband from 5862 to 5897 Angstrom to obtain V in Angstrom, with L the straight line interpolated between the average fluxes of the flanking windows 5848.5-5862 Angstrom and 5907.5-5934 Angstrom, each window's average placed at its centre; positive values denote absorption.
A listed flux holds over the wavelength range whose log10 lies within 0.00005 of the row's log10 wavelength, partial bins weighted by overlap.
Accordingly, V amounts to 1.58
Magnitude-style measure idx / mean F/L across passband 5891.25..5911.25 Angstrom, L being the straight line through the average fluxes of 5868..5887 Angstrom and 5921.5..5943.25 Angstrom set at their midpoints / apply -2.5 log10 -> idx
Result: 0.110 mag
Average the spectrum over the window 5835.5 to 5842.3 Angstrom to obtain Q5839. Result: 3.21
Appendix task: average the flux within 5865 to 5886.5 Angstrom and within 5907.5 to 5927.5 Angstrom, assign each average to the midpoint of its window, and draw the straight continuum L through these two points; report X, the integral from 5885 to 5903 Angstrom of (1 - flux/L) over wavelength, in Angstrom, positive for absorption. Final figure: 1.7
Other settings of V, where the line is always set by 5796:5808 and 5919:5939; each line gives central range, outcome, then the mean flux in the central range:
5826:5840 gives -1.0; 3.26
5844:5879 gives -0.6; 3.17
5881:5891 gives 0.4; 3.03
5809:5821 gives -1.6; 3.39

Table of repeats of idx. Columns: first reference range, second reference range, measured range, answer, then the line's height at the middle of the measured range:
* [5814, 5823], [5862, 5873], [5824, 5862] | 0.06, 3.33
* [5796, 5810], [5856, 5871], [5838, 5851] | 0.02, 3.07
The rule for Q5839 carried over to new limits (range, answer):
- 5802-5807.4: 2.42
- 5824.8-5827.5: 3.45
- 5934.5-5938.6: 3.53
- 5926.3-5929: 3.12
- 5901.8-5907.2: 3.24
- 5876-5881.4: 3.13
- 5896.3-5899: 2.48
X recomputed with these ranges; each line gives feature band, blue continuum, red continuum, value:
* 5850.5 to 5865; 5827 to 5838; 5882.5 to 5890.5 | -0.30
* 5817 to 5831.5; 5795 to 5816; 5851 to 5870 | -1.07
